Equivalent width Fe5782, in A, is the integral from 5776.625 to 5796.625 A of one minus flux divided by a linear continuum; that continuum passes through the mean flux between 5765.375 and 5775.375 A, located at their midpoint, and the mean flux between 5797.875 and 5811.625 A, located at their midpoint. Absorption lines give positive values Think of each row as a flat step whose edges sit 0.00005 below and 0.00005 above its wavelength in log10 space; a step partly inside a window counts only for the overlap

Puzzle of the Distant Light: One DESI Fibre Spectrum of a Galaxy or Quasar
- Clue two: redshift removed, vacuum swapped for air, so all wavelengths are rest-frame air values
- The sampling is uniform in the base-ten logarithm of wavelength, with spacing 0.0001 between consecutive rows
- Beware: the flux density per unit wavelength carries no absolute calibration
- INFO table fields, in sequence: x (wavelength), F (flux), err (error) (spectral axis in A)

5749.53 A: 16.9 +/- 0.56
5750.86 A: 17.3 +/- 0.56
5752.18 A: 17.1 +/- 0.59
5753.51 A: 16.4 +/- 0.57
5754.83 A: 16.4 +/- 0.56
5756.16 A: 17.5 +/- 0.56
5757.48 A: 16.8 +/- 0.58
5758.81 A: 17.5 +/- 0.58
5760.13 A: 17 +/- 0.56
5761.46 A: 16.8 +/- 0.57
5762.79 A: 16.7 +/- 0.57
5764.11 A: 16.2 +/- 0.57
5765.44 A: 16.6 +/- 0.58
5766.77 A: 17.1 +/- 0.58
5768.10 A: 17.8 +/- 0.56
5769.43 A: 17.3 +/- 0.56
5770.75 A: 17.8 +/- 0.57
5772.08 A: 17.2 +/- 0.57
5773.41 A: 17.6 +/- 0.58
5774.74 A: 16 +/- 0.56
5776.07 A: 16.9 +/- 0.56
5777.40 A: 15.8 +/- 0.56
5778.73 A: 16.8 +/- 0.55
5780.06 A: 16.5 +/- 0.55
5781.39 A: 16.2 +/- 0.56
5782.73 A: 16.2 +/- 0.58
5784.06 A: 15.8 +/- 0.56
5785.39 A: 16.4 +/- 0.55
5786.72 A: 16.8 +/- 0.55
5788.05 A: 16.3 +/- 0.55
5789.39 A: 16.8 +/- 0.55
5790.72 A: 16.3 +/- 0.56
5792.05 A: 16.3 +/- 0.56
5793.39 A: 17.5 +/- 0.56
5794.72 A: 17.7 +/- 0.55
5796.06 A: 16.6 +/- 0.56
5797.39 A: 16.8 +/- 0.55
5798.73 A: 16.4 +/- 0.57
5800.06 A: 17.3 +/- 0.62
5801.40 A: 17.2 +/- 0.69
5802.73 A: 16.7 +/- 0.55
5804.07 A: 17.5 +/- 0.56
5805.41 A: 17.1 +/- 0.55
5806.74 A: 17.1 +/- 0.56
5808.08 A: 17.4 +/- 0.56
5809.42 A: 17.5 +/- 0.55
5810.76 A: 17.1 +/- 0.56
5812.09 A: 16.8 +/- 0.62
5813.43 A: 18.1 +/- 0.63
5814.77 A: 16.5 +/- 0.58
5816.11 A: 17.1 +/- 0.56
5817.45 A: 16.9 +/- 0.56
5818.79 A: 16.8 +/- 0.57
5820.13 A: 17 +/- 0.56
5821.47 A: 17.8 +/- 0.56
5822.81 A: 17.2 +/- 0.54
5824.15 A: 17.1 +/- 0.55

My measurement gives 0.7 A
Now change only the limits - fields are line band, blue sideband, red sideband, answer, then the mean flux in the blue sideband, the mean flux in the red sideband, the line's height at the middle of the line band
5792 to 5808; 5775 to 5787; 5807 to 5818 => -0.2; 16.4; 17.2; 16.8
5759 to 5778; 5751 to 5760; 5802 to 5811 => 0.1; 17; 17.2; 17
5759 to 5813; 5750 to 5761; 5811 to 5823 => 0.6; 17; 17.1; 17.1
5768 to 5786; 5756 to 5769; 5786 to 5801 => 0.2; 17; 16.8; 16.9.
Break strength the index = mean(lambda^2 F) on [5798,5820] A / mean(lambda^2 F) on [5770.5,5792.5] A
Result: 1.04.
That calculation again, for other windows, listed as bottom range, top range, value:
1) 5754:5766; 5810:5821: 1.03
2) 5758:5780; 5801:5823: 1.03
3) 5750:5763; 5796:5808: 1.02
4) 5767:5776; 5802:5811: 1.01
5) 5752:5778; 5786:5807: 1.01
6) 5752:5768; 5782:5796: 0.99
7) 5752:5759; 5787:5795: 1.01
